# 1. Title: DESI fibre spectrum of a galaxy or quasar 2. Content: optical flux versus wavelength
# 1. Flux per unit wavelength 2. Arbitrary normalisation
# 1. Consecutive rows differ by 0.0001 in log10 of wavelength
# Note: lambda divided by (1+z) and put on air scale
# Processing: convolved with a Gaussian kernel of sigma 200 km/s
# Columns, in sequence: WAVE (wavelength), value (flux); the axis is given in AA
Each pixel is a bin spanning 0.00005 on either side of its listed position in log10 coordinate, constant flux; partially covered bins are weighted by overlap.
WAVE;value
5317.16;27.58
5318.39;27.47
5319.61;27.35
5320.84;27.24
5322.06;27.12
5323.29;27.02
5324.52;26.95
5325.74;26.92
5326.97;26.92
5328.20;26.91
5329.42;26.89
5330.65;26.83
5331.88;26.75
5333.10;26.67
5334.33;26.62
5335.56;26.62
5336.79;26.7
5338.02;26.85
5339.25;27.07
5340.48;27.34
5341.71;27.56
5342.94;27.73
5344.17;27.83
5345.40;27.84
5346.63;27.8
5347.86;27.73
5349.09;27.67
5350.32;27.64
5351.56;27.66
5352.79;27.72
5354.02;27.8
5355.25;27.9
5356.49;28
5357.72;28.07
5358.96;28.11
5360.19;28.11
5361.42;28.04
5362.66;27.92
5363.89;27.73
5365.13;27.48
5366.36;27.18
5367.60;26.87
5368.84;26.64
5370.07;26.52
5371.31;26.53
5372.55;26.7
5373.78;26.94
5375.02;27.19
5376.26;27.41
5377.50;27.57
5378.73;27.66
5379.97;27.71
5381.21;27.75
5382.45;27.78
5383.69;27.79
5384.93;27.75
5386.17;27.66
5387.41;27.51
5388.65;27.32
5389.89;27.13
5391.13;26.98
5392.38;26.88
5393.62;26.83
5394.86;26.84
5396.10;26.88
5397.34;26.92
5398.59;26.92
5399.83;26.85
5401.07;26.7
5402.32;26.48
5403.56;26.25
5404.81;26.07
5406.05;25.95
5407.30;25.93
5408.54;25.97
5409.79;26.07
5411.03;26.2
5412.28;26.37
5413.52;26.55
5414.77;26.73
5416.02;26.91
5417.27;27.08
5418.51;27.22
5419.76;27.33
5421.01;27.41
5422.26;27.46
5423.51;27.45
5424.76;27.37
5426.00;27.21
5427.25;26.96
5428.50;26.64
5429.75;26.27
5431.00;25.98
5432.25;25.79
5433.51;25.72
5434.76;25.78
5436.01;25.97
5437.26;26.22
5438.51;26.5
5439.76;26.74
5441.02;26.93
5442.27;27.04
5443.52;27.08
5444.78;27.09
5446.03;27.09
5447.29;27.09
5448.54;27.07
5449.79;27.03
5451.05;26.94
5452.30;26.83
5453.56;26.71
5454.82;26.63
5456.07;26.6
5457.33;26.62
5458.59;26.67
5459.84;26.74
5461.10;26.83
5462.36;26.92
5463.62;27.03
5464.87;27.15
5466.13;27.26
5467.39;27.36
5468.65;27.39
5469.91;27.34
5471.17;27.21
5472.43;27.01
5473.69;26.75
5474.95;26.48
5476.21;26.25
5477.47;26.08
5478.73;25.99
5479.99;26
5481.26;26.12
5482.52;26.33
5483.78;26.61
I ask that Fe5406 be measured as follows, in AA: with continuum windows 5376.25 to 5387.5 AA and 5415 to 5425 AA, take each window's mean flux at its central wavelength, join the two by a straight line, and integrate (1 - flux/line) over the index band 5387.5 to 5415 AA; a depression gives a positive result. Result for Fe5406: 0.9 AA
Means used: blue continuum 27.7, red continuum 27.2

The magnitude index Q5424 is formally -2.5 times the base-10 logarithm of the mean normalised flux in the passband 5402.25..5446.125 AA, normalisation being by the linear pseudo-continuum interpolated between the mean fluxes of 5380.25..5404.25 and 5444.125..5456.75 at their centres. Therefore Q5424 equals 0.02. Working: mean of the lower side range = 27.1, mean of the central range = 26.6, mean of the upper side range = 26.9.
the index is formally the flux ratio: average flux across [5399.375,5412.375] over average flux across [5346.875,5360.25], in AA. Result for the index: 0.9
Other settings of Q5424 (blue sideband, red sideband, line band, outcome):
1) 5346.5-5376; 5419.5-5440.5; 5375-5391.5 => -0.01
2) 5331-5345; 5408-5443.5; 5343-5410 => -0.01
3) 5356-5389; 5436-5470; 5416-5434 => 0.01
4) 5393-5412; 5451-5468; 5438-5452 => -0.01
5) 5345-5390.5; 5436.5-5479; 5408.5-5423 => 0.01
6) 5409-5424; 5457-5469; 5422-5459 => 0.01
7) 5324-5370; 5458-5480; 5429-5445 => 0.02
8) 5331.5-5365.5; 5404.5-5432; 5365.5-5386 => 0.00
